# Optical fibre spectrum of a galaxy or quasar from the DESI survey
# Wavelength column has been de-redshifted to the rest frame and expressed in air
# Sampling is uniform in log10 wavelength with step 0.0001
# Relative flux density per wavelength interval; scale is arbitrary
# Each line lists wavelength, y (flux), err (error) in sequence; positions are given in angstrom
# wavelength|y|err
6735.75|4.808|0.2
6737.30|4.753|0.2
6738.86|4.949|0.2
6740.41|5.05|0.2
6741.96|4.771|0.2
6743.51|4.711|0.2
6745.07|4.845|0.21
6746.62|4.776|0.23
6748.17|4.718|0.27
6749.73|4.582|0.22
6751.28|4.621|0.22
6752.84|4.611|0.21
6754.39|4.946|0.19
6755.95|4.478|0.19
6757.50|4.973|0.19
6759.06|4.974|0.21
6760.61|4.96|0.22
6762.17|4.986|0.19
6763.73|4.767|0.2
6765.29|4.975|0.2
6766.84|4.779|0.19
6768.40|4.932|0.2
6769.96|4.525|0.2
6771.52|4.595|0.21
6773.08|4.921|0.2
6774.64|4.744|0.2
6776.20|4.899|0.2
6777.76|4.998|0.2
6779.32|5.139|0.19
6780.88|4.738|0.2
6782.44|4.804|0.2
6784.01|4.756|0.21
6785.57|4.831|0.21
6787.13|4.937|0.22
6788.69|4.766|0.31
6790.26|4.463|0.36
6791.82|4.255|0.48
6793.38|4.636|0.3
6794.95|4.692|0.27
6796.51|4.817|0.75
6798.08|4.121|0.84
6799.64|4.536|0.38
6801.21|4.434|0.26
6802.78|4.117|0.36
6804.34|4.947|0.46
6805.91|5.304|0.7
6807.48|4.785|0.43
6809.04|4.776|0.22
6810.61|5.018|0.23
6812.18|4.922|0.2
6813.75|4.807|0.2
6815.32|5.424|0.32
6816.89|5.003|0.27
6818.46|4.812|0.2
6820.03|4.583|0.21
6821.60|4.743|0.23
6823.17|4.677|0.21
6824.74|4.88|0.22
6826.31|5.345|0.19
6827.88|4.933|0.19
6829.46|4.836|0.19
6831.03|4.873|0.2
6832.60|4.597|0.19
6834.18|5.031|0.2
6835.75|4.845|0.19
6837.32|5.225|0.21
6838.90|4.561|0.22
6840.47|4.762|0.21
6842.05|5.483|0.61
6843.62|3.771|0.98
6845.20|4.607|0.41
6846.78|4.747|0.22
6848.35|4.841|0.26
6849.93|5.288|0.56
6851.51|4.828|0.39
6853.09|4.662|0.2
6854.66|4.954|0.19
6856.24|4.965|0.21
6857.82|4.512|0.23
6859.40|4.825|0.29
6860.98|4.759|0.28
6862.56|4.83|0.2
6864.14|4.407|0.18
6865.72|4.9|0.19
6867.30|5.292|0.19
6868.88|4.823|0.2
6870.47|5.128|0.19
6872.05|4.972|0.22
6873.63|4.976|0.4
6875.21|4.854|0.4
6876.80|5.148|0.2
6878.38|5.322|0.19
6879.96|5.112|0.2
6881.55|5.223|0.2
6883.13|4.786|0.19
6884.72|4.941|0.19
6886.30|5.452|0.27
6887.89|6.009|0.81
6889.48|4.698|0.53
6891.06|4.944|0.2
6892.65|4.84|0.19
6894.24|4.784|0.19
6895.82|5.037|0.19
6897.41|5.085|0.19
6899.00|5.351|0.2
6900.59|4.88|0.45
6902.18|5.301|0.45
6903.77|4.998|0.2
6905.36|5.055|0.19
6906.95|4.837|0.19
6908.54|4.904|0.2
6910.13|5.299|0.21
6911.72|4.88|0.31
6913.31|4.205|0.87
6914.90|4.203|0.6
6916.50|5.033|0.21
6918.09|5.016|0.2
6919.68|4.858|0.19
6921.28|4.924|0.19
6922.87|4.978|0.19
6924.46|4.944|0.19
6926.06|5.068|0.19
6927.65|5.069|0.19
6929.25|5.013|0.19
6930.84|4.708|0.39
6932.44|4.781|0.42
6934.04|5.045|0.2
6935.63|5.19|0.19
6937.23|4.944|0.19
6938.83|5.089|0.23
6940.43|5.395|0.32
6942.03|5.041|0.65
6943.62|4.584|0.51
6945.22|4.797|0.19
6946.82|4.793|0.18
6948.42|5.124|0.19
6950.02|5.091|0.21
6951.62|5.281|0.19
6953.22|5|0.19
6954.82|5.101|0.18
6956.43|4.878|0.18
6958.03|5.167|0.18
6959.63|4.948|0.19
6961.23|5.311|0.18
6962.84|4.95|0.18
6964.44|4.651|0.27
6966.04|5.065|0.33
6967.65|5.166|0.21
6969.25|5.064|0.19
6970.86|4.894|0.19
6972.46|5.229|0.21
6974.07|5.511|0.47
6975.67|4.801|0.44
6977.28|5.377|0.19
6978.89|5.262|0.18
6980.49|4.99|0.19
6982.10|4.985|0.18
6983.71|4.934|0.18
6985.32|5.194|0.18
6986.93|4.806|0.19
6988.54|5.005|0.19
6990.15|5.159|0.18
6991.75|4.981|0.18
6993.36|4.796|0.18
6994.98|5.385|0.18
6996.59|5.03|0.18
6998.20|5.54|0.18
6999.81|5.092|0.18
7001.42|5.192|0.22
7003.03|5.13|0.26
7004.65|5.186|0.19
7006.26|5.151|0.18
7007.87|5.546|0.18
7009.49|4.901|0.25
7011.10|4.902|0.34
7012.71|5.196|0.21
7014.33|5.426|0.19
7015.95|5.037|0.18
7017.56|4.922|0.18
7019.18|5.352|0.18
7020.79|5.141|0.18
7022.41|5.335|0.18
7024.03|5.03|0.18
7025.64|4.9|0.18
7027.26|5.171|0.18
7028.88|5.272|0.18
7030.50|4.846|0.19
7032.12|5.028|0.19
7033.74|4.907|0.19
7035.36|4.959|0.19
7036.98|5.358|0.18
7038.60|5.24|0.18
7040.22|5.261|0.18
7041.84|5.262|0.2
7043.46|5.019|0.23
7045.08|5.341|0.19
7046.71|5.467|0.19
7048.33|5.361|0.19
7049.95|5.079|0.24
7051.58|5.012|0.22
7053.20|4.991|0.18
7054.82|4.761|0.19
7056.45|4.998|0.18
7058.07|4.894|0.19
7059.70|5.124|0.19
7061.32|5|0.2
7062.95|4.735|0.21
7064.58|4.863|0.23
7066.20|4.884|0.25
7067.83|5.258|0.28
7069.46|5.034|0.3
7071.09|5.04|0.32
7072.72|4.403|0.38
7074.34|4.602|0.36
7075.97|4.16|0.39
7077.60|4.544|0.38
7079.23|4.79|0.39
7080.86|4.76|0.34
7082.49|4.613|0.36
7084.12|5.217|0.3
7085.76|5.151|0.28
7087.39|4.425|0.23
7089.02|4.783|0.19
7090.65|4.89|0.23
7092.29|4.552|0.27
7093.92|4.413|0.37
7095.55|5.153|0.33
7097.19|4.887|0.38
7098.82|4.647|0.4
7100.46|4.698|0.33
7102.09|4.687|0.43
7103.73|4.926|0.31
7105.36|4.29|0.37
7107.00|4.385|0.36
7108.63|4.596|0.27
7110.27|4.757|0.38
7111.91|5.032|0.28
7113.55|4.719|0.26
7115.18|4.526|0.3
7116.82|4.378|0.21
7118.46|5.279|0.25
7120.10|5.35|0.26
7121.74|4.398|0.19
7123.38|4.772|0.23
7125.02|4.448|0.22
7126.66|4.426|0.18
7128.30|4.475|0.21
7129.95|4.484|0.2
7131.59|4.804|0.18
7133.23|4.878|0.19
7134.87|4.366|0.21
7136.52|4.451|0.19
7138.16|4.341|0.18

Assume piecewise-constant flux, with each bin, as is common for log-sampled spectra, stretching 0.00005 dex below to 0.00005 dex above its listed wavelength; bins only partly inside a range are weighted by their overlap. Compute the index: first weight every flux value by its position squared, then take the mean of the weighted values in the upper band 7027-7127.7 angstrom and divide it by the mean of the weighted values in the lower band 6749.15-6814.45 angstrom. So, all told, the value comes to 1.11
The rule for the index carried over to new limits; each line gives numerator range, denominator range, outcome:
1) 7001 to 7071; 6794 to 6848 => 1.13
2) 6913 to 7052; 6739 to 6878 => 1.11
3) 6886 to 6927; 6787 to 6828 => 1.08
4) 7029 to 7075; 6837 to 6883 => 1.09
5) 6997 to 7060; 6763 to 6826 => 1.15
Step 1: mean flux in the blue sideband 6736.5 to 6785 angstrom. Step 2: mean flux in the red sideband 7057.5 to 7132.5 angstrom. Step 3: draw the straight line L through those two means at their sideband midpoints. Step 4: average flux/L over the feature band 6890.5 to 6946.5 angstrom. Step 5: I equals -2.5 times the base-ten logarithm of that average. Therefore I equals -0.04 mag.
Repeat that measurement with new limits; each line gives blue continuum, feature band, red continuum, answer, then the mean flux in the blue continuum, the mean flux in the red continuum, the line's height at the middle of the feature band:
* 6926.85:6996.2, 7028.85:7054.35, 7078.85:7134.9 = -0.06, 5.04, 4.72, 4.86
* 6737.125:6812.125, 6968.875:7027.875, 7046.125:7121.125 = -0.07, 4.77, 4.83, 4.81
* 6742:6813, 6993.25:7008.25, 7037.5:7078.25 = -0.06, 4.76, 4.98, 4.93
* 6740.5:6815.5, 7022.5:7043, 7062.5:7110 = -0.08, 4.77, 4.74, 4.74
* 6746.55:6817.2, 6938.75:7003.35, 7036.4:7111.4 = -0.05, 4.78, 4.87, 4.84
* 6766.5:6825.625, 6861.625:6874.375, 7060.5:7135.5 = -0.04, 4.77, 4.73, 4.76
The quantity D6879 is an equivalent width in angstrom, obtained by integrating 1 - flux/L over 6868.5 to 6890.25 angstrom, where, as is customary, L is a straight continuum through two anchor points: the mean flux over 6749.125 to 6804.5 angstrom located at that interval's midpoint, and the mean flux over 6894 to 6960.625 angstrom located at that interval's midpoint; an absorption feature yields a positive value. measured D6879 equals -1.0 angstrom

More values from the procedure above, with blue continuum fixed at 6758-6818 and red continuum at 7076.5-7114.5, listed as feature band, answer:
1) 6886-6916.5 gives -1.35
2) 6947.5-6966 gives -1.11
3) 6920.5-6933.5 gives -0.47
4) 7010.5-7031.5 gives -1.65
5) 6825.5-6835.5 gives -0.31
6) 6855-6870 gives -0.15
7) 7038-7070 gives -2.29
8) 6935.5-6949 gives -0.63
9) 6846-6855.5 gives -0.21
